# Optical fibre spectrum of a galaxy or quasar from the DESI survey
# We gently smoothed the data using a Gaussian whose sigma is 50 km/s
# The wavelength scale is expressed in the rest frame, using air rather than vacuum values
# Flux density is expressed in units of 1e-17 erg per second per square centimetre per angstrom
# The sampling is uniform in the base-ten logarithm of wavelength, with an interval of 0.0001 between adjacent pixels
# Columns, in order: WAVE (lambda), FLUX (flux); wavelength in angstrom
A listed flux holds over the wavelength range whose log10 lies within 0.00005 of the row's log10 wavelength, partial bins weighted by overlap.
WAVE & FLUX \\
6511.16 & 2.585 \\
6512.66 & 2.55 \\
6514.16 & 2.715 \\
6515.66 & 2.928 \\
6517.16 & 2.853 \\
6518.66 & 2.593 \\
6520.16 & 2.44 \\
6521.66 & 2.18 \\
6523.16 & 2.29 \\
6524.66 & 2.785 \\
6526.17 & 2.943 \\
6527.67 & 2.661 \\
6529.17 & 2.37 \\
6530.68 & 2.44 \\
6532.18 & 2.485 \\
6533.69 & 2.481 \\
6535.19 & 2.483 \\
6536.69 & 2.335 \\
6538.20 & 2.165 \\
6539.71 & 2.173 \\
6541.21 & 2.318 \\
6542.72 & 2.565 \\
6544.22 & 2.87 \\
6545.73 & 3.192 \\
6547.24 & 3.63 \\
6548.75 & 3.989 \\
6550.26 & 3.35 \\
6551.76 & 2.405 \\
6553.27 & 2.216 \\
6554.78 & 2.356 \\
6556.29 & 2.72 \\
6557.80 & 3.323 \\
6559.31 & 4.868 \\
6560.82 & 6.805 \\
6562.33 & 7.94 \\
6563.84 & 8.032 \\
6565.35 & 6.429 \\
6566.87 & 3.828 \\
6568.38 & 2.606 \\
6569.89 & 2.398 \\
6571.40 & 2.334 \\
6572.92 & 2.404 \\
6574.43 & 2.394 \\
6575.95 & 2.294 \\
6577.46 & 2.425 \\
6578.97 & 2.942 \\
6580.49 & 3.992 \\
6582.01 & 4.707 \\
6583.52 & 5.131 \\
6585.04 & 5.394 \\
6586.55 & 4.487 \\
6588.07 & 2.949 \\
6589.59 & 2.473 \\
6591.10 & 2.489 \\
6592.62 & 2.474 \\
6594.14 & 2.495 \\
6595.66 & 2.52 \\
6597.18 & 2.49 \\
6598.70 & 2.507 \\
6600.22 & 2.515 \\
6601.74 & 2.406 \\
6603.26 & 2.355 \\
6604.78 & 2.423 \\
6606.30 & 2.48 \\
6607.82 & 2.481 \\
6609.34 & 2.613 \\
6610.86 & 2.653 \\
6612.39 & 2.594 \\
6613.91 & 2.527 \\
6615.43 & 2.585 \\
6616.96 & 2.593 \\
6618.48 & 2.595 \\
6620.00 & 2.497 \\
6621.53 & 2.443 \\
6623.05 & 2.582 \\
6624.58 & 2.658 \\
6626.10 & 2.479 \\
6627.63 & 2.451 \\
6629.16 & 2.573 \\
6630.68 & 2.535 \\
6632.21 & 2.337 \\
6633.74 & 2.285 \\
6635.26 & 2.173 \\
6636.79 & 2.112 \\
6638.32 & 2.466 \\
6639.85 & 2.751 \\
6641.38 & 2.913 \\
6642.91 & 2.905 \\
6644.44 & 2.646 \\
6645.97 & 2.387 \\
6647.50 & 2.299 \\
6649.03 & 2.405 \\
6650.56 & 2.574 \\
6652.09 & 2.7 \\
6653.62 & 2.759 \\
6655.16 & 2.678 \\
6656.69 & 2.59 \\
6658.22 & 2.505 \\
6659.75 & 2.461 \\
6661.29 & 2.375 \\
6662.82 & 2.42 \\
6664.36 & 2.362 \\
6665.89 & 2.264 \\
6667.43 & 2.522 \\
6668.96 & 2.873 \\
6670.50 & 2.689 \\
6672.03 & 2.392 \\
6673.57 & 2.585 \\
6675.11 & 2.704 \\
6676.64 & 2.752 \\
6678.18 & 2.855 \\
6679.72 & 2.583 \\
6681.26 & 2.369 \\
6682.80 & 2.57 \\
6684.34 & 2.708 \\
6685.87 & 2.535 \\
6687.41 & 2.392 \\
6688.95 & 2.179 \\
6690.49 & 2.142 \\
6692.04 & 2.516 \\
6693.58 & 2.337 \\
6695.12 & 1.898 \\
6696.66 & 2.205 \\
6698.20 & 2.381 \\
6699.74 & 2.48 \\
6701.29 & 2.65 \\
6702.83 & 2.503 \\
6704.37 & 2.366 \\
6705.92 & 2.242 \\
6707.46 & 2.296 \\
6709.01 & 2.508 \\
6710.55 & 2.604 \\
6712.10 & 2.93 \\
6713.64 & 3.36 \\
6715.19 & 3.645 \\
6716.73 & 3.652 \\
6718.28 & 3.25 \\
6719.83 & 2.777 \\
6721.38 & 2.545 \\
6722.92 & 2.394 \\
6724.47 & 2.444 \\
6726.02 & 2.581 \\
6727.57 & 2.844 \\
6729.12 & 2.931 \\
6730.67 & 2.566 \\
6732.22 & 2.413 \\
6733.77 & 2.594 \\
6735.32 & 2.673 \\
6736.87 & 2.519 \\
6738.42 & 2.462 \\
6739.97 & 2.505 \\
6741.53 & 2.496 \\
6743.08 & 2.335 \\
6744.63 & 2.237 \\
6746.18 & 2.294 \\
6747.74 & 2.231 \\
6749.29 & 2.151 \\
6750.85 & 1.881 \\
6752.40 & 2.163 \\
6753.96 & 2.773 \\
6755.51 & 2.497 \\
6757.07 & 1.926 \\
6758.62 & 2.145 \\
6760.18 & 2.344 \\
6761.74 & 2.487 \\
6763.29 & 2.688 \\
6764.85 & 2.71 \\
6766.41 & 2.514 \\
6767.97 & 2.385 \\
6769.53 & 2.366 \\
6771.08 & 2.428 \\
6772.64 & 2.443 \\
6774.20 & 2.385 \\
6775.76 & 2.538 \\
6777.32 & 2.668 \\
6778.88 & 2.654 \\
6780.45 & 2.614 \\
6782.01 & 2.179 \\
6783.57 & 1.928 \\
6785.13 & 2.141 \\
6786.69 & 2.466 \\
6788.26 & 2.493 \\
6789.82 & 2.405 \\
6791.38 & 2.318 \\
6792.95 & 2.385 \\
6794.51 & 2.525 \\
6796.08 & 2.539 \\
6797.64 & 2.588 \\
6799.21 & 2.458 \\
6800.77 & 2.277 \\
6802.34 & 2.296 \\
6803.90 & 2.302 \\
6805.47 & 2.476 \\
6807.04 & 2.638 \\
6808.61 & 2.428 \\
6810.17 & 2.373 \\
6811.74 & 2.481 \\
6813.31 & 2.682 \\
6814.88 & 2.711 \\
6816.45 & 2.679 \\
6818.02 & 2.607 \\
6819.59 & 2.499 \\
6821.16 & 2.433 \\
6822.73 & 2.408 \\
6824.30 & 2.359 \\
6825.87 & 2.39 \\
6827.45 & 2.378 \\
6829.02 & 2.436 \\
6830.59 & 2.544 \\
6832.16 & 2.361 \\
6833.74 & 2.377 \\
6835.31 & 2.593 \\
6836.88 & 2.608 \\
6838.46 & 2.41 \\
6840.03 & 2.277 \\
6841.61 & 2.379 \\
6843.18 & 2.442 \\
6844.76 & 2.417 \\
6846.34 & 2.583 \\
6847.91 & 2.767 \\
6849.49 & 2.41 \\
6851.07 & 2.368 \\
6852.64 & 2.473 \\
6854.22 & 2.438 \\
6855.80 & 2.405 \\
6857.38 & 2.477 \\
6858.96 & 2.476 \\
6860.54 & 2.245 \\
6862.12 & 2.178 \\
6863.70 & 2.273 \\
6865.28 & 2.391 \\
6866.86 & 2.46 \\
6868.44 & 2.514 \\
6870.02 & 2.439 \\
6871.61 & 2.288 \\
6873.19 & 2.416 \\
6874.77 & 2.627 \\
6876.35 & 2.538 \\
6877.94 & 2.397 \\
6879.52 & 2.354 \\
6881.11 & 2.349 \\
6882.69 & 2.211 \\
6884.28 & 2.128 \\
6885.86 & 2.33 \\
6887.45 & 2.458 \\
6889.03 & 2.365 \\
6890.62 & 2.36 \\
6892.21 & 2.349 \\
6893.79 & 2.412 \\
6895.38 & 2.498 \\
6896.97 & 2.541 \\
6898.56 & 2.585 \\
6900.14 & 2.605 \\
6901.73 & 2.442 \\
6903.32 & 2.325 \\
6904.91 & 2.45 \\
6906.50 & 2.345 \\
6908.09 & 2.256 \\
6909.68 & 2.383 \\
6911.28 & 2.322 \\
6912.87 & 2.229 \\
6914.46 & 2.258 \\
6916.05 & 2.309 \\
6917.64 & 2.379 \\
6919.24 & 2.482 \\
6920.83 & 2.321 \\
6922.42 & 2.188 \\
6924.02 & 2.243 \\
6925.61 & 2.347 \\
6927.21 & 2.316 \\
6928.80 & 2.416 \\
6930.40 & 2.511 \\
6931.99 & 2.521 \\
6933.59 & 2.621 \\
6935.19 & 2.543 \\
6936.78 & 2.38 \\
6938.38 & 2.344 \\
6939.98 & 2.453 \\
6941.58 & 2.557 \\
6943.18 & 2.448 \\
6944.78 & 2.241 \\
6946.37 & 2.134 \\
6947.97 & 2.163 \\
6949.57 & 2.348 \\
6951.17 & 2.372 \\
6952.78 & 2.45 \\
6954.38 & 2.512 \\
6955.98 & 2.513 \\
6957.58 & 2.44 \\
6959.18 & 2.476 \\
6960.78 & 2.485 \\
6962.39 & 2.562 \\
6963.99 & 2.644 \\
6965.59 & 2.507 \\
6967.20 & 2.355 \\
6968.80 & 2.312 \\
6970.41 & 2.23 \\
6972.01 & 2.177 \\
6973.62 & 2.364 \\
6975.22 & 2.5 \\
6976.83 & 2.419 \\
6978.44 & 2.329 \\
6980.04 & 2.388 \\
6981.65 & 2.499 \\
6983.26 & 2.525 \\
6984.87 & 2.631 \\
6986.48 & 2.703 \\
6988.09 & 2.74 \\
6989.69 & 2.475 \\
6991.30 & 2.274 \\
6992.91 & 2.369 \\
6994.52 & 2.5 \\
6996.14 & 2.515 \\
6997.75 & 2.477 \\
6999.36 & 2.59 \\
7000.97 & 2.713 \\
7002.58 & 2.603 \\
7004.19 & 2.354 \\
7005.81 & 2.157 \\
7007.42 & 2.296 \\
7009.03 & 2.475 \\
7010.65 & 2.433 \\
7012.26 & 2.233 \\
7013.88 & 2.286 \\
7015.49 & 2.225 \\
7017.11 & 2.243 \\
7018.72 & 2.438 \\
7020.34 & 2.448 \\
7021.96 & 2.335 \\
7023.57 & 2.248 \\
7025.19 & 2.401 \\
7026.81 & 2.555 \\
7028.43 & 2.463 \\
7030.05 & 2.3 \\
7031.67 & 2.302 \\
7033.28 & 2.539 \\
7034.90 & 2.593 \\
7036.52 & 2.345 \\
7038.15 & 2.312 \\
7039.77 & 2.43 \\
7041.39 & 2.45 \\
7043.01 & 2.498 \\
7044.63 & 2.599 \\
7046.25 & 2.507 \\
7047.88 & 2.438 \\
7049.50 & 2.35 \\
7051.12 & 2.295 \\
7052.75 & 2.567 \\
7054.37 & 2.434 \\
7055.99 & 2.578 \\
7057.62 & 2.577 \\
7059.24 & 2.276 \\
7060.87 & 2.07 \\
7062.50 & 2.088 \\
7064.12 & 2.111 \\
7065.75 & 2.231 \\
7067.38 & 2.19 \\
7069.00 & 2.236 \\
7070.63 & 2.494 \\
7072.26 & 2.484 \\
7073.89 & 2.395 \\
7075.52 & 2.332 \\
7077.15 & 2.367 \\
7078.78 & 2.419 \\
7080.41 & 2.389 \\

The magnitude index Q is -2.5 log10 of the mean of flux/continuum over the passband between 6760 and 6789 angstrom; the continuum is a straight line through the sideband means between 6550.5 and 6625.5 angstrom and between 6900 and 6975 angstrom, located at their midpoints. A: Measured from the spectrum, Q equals 0.14 mag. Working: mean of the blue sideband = 3.22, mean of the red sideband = 2.39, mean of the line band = 2.45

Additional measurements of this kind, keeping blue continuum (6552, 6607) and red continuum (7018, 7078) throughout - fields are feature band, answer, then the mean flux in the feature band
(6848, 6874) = 0.17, 2.4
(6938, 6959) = 0.10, 2.39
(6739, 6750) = 0.30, 2.32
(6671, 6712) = 0.28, 2.46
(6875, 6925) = 0.15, 2.37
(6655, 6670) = 0.29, 2.5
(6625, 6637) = 0.36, 2.39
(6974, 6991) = 0.01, 2.51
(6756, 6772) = 0.25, 2.4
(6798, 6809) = 0.21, 2.42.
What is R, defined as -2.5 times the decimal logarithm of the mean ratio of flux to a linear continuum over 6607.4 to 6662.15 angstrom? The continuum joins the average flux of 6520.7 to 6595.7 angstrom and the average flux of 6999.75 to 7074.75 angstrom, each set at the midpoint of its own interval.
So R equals 0.23 mag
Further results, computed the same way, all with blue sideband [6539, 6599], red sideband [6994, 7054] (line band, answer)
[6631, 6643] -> 0.32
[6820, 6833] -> 0.19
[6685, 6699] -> 0.36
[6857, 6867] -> 0.19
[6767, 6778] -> 0.22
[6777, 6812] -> 0.22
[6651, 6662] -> 0.26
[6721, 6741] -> 0.20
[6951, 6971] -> 0.05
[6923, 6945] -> 0.09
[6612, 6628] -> 0.30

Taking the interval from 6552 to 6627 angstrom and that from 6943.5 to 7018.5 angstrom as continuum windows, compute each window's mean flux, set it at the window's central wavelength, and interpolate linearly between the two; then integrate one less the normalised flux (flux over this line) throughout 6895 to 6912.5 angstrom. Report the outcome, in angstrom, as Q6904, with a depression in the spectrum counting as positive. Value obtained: 1.0 angstrom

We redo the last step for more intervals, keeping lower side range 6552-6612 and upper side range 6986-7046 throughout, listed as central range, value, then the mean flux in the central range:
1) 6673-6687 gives 2.4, 2.62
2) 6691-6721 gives 4.3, 2.66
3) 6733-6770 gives 7.6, 2.39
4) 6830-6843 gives 1.8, 2.44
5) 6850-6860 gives 1.2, 2.43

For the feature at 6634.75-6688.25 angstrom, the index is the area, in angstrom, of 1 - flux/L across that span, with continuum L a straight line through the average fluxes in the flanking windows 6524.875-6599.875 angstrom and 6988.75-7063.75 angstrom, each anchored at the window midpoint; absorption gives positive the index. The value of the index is 9.4 angstrom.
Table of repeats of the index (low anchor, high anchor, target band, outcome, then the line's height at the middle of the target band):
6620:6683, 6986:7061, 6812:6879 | 0.6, 2.48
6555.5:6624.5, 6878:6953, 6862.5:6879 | 0.5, 2.5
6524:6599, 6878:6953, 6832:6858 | 1.0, 2.56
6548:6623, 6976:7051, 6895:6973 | 5.7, 2.59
